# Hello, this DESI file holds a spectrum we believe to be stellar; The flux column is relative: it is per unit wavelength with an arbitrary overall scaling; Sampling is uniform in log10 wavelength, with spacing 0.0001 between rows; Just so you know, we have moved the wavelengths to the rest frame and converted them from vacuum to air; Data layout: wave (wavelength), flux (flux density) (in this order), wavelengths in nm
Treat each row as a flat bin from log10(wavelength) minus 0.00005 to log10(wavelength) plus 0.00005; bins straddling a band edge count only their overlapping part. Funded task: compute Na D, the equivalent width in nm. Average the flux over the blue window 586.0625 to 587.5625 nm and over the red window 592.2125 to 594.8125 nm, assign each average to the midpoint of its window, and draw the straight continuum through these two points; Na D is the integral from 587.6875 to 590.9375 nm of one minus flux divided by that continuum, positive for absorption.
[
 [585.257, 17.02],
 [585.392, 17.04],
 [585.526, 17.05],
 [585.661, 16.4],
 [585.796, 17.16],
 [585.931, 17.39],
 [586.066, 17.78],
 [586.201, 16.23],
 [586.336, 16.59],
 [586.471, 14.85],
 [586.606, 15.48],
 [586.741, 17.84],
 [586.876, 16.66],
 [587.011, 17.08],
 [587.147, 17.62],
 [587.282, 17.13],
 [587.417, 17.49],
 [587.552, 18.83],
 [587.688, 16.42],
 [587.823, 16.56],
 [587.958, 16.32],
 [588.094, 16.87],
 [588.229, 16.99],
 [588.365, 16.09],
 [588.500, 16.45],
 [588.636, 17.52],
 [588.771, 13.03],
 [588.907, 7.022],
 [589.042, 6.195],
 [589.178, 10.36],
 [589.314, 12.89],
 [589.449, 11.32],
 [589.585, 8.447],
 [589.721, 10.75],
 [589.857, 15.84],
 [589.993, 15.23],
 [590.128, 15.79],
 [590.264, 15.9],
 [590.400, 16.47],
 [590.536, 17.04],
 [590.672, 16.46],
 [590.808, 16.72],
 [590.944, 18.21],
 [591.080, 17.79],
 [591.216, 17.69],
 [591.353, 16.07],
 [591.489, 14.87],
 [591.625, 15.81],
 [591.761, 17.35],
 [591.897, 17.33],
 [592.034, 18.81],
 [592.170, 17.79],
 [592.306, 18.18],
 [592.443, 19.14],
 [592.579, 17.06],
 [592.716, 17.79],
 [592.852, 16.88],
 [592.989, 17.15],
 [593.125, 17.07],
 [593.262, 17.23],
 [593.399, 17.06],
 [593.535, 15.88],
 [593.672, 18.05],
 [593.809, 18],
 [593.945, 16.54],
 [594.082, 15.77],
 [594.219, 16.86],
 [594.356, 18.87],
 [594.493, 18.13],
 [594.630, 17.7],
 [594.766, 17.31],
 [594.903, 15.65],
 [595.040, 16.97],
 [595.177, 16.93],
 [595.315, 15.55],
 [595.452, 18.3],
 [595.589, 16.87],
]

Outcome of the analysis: 0.525 nm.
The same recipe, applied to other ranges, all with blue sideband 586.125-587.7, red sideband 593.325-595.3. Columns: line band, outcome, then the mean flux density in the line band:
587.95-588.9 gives 0.07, 15.6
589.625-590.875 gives 0.11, 15.4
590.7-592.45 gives -0.03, 17.3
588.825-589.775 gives 0.41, 9.6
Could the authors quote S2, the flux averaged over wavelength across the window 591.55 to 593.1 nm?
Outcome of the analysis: 17.6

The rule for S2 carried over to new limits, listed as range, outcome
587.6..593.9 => 15.8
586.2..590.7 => 15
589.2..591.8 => 15.2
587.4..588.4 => 16.9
